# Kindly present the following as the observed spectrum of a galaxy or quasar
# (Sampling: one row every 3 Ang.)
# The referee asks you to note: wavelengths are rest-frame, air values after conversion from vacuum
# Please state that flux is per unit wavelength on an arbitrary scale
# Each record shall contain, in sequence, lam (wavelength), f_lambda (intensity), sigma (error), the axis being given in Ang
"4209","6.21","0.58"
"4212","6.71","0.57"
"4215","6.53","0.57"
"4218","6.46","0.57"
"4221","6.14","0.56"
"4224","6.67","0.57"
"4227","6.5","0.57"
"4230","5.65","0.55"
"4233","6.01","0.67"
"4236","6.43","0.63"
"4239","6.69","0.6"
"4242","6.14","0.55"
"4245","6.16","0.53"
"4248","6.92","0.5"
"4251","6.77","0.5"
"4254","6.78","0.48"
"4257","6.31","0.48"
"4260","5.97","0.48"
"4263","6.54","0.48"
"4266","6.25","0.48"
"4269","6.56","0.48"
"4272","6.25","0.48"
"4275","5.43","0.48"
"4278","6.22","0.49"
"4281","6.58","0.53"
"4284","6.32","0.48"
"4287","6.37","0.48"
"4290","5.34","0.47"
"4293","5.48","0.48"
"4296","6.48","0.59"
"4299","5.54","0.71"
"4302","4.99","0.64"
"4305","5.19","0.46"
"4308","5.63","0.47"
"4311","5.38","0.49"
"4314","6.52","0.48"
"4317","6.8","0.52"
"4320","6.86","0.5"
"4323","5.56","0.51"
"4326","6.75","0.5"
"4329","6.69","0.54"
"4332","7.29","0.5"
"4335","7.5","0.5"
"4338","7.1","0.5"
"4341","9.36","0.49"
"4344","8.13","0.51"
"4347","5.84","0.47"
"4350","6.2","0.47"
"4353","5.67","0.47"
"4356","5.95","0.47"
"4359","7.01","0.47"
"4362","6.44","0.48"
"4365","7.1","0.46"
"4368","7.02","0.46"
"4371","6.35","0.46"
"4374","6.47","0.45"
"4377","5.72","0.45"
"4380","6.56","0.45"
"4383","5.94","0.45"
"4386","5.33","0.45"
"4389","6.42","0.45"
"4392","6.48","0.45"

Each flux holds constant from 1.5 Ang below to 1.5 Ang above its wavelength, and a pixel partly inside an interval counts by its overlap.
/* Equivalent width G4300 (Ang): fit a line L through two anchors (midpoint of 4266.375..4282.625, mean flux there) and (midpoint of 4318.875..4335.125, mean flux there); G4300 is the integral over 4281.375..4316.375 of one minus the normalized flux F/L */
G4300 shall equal 3.5 Ang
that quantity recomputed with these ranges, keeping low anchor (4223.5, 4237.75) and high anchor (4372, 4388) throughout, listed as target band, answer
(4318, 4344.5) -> -4.8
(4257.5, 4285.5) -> -0.3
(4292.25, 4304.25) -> 1.0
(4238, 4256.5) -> -1.0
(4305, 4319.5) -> 0.2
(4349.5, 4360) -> -0.2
